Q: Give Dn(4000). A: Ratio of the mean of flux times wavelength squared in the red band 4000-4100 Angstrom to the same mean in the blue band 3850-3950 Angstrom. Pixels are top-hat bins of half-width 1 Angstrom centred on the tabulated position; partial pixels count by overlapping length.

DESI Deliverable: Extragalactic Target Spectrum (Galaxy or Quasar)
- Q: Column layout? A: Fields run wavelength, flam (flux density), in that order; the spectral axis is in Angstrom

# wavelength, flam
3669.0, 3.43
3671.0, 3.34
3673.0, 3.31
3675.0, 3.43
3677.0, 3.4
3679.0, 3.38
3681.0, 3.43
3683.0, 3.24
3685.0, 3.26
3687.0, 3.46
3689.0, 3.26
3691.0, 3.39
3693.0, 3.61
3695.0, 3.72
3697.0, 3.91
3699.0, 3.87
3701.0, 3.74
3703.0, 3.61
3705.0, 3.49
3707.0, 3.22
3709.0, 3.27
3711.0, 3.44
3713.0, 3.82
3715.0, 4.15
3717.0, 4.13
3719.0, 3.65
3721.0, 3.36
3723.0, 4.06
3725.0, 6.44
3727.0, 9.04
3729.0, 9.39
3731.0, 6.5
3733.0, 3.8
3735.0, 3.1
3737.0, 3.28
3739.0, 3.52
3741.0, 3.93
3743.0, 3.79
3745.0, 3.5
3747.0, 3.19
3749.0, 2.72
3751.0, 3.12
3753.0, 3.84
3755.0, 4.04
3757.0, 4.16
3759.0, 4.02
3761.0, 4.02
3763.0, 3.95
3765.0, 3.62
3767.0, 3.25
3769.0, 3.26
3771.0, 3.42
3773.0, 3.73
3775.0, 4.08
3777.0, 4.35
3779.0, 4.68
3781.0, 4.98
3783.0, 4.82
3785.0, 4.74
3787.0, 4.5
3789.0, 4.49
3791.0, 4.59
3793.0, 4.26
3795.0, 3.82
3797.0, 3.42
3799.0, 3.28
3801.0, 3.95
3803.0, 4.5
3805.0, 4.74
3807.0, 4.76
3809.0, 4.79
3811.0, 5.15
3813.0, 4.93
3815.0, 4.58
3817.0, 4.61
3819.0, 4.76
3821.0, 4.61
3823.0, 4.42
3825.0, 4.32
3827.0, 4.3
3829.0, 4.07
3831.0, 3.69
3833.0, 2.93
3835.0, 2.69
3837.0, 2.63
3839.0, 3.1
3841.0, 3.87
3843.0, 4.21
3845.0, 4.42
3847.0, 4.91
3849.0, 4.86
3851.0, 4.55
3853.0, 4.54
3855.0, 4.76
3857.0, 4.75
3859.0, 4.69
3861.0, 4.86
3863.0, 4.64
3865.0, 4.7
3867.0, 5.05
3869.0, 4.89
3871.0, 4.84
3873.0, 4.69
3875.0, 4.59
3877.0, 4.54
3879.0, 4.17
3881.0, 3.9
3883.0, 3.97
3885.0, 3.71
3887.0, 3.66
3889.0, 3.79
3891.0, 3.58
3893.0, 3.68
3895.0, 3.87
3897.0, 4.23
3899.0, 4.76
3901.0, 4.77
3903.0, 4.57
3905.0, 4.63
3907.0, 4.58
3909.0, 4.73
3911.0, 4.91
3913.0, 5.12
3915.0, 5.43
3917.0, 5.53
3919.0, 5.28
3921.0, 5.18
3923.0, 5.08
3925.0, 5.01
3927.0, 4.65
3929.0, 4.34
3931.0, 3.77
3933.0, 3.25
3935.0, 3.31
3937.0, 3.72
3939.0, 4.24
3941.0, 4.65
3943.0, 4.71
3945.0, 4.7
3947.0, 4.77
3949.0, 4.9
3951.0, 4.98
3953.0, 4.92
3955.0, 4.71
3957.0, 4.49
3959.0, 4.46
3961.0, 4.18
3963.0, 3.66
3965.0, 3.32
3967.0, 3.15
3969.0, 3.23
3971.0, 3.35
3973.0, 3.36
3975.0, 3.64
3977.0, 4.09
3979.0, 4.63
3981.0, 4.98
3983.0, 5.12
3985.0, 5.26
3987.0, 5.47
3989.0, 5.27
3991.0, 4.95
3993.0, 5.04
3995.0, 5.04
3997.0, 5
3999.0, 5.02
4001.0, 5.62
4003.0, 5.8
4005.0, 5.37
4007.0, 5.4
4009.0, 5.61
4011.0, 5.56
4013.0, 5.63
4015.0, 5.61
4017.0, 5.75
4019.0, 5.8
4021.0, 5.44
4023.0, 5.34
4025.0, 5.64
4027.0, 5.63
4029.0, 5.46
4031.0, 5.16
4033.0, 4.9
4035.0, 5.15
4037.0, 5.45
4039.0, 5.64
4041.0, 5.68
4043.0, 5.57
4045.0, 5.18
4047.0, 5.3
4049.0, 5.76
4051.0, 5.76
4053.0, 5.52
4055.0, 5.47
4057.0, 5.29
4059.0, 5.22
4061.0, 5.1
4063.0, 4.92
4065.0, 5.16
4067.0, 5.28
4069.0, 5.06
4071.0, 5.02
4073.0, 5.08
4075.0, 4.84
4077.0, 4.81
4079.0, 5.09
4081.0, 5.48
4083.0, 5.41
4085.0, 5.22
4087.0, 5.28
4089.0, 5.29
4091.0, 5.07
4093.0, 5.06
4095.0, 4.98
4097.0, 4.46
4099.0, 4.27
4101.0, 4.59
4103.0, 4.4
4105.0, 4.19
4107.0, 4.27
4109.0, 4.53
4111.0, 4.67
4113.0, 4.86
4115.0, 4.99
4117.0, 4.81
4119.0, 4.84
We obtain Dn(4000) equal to 1.27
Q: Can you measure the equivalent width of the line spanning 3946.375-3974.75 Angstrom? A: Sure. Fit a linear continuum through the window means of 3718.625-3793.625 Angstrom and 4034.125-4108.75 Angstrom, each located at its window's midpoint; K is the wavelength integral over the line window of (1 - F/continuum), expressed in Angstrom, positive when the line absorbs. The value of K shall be 4.3 Angstrom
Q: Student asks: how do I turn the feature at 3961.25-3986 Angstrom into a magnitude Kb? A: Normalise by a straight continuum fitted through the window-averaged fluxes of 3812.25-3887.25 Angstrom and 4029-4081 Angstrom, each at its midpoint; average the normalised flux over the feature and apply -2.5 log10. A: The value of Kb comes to 0.22 mag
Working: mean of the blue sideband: 4.3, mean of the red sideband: 5.26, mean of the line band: 3.99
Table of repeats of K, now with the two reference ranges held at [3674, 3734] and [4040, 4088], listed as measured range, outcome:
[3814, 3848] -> 4.01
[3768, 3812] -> 1.31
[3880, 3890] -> 1.92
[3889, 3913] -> 1.85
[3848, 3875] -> -0.64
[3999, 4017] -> -1.62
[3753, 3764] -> 0.76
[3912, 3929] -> -1.02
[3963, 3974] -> 3.66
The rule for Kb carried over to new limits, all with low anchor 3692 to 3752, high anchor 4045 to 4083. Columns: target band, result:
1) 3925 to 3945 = 0.16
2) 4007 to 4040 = -0.08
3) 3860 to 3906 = 0.07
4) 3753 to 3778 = 0.12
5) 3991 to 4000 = 0.00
